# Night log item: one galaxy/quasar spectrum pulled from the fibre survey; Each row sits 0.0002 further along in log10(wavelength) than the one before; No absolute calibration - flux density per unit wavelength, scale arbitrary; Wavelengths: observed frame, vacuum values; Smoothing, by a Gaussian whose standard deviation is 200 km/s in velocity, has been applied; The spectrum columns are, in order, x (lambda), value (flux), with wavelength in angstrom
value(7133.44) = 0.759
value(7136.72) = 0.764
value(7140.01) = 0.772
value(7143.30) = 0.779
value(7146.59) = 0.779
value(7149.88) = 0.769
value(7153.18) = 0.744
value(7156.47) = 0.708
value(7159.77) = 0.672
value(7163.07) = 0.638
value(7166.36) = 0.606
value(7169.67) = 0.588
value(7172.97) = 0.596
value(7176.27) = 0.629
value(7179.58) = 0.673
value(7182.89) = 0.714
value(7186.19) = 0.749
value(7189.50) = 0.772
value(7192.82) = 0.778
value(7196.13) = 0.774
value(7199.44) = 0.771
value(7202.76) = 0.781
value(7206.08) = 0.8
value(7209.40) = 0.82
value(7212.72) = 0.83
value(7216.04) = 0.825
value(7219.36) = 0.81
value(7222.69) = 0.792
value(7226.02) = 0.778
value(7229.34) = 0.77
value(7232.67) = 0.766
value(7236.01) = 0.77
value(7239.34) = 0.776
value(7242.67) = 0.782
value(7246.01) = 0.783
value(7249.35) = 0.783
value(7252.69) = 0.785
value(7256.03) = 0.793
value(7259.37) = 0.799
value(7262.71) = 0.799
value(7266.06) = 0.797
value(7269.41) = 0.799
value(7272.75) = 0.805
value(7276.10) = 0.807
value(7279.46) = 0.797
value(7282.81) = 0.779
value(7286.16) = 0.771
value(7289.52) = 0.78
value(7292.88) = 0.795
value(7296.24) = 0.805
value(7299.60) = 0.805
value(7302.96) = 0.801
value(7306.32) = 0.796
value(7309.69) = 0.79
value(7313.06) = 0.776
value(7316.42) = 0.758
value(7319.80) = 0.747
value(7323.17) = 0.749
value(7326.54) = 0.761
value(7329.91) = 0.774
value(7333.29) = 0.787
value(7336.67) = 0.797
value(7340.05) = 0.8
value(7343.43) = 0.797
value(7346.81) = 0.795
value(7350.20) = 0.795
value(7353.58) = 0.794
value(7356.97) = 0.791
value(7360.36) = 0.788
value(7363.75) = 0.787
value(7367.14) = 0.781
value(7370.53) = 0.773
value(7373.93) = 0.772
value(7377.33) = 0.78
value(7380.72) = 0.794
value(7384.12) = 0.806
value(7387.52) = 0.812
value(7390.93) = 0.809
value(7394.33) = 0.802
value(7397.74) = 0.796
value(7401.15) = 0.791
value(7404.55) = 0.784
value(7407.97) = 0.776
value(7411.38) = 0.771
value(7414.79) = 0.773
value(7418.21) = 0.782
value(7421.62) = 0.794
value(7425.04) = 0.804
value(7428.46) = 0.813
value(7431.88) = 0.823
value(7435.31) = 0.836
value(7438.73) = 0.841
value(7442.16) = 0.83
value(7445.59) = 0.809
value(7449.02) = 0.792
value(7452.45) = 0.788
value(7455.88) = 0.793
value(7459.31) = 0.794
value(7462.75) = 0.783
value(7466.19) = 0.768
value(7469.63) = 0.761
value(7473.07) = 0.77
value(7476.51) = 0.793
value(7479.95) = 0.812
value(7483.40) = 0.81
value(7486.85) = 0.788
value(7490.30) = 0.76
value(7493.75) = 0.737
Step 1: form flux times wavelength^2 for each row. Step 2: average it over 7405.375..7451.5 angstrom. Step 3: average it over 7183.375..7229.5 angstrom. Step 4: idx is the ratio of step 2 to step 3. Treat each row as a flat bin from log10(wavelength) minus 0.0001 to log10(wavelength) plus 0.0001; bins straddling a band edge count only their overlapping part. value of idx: 1.08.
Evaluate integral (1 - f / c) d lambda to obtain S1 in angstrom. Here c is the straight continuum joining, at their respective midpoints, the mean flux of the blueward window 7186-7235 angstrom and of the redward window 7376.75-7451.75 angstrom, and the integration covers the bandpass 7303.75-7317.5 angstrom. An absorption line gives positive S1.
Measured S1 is 0.2 angstrom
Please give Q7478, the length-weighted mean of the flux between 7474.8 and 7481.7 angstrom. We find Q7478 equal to 0.802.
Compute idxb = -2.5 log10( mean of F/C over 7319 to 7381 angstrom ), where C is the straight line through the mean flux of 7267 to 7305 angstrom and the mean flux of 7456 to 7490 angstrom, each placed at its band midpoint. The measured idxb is 0.013 mag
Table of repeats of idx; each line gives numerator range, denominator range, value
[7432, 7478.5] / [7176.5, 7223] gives 1.11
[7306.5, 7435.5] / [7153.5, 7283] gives 1.09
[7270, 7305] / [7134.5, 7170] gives 1.15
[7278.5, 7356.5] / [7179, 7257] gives 1.03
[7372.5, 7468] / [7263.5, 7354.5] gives 1.04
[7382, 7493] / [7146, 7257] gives 1.14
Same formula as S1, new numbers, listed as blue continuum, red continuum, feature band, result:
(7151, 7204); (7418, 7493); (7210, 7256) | -4.5 angstrom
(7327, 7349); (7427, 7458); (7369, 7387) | 0.3 angstrom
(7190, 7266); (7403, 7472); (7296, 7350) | 0.6 angstrom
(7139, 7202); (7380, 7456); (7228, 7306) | -4.5 angstrom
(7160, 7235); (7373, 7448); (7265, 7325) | -1.6 angstrom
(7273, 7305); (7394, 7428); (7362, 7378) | 0.2 angstrom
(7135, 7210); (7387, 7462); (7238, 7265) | -1.4 angstrom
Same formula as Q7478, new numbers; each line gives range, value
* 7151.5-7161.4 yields 0.708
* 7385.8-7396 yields 0.808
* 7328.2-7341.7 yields 0.789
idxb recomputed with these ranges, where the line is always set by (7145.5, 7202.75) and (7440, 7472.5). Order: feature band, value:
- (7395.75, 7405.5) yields -0.02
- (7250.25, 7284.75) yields -0.09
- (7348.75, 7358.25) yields -0.05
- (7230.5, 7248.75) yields -0.07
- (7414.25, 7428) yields -0.02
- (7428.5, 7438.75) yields -0.06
